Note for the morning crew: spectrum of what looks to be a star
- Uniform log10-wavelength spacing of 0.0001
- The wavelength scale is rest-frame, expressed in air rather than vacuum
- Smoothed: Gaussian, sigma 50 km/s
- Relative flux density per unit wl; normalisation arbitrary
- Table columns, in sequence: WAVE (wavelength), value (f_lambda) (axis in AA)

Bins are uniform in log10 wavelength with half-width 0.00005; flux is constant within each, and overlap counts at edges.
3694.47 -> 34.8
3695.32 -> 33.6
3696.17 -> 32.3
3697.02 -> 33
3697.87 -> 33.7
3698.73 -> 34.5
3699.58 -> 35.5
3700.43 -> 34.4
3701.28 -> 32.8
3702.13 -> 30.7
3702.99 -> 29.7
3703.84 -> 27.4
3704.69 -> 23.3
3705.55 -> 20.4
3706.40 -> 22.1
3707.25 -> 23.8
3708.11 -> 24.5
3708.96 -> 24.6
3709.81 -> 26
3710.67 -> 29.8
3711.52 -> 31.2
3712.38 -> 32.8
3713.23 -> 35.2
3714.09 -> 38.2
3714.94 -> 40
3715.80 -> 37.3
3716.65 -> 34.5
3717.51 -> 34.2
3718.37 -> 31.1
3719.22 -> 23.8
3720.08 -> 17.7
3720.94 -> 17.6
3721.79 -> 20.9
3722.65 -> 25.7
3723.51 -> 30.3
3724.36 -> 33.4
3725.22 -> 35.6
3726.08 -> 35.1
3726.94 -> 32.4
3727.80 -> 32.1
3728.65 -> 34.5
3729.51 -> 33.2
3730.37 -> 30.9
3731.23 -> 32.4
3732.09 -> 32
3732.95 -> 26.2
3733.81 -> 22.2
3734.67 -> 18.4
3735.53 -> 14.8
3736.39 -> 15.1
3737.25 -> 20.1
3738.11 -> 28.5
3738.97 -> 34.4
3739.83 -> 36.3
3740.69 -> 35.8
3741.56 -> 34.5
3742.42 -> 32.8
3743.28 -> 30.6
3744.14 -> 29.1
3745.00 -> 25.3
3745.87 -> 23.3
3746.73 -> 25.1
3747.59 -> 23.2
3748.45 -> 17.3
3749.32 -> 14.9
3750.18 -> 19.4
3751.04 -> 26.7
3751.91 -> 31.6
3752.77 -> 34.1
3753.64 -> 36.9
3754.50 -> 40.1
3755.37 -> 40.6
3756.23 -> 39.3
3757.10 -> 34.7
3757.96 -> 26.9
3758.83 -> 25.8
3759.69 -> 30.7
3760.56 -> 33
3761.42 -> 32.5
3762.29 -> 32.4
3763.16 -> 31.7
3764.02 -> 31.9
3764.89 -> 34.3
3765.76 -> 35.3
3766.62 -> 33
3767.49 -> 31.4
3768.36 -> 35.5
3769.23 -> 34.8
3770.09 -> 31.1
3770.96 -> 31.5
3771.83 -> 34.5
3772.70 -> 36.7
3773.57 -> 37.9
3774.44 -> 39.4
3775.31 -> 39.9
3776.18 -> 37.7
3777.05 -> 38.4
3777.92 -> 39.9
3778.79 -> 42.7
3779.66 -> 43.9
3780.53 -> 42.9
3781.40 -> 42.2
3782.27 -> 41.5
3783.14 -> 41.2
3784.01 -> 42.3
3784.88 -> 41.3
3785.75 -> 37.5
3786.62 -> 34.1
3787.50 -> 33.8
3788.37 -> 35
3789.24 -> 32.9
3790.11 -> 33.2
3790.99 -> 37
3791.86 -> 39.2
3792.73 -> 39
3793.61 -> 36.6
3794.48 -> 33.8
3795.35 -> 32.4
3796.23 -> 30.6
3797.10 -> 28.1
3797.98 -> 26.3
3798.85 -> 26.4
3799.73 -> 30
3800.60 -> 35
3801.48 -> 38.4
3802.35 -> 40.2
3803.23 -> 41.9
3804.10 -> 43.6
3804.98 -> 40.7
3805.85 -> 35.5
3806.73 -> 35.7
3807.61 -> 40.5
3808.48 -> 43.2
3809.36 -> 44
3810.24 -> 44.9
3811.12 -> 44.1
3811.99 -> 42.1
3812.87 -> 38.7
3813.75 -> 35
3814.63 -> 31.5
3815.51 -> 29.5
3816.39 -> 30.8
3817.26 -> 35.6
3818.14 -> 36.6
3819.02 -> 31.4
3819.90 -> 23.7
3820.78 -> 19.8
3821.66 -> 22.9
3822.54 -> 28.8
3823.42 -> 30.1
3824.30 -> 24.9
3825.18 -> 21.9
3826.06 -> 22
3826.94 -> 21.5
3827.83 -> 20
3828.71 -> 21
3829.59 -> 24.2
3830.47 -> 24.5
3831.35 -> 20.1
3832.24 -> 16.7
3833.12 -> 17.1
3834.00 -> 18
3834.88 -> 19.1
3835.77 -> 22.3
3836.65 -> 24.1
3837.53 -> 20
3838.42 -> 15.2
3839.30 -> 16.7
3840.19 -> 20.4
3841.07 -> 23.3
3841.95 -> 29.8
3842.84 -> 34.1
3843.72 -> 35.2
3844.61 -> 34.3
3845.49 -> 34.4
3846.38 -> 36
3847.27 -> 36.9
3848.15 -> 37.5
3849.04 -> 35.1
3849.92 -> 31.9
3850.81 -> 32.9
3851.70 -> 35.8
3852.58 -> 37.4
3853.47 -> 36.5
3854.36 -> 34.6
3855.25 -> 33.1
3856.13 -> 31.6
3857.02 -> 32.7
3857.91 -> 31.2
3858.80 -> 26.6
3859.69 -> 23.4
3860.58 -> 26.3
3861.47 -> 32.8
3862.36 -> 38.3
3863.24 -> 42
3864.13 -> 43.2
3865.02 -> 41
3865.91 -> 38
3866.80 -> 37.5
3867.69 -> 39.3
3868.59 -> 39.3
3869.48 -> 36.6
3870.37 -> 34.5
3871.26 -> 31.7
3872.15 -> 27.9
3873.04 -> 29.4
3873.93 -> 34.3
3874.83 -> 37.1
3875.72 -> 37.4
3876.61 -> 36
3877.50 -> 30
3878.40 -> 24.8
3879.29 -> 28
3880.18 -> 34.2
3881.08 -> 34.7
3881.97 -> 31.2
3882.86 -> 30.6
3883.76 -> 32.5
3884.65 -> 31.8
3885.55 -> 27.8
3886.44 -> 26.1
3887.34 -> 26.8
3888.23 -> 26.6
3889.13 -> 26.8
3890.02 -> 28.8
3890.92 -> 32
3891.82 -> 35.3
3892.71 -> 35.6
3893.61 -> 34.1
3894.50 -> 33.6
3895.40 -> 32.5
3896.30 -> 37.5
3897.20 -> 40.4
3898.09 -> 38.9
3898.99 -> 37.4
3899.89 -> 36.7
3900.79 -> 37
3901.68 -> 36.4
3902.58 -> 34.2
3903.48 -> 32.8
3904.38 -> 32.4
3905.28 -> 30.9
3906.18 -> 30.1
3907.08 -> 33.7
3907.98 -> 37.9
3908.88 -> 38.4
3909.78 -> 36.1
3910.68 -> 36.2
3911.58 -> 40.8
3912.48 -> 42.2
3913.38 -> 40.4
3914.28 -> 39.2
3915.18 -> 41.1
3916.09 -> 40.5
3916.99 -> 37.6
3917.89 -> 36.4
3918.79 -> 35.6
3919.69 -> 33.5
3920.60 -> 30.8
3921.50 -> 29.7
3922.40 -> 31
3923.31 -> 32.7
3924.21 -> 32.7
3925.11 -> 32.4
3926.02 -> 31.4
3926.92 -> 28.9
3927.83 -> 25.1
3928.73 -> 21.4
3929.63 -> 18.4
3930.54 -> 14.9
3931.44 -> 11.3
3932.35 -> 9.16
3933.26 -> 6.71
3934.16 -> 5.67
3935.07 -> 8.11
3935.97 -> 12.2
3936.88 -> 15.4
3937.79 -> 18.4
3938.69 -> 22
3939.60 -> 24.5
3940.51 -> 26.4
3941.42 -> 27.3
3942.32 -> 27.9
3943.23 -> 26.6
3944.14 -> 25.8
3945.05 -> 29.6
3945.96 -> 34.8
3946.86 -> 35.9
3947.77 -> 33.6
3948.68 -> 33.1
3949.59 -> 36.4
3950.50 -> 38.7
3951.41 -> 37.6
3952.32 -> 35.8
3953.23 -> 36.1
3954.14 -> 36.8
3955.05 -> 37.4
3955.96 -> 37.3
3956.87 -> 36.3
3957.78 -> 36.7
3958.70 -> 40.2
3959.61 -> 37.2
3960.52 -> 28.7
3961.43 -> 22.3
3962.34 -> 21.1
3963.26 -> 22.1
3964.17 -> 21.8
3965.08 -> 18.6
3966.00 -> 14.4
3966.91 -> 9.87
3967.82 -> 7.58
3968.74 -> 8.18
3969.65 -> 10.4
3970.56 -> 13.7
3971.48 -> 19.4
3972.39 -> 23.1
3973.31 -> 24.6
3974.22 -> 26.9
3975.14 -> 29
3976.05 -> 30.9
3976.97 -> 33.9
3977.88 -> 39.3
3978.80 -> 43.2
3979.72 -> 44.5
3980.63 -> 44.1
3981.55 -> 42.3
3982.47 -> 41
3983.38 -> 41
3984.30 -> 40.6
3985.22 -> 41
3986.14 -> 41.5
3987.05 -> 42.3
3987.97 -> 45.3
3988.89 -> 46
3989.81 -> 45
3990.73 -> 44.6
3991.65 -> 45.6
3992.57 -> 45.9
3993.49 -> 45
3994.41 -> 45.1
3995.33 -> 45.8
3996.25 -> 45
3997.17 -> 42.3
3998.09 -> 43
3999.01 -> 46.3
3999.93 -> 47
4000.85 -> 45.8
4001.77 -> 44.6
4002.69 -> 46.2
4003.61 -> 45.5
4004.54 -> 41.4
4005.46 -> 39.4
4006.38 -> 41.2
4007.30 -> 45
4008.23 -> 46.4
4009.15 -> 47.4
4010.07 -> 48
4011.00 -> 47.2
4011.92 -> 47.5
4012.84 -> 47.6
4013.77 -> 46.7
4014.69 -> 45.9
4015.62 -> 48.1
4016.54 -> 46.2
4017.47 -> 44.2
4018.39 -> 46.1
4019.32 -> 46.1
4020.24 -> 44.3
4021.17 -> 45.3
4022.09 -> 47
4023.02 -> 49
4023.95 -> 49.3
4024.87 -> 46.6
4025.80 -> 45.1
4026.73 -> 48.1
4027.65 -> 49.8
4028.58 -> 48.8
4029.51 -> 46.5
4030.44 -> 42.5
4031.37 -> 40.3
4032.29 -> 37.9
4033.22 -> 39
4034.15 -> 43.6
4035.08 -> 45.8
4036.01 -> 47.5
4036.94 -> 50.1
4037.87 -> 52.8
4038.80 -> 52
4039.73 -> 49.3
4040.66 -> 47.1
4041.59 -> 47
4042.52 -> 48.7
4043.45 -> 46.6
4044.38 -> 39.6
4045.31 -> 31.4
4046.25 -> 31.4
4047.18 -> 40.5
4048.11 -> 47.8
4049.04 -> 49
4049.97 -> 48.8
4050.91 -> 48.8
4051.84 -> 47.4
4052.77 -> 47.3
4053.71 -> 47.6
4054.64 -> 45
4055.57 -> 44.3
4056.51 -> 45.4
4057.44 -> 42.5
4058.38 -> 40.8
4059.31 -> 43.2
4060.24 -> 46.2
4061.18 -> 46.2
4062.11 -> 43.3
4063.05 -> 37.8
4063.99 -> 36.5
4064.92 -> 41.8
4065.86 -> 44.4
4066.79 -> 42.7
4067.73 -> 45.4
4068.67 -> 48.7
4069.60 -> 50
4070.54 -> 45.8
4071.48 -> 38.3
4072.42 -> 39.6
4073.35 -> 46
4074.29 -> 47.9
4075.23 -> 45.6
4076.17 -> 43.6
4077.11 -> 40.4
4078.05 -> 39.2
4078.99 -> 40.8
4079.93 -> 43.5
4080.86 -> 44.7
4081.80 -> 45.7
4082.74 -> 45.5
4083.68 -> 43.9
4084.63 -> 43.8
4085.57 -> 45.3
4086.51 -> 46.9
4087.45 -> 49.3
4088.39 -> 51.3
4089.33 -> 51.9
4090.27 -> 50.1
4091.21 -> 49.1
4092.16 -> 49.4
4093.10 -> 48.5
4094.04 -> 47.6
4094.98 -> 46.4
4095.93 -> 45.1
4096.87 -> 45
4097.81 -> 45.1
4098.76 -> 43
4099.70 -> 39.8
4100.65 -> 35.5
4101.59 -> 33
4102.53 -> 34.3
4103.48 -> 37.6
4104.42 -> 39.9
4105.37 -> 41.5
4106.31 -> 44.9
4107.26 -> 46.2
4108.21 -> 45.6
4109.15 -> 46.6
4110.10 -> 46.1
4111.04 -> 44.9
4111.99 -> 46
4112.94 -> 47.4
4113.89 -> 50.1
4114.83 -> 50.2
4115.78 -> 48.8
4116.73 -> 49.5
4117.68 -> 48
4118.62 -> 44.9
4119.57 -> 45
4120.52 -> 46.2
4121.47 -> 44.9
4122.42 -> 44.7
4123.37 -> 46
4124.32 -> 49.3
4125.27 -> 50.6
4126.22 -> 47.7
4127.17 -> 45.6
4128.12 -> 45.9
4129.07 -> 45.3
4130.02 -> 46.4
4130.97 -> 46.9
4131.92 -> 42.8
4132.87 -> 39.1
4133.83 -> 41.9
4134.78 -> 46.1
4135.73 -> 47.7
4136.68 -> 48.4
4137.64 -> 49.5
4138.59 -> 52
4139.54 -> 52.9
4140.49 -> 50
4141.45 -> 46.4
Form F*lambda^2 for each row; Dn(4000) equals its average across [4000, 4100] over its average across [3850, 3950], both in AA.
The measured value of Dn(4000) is 1.6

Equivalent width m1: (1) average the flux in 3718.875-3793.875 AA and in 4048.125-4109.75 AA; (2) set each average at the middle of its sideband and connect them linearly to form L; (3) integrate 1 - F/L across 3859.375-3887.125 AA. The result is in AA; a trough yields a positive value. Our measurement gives 2.3 AA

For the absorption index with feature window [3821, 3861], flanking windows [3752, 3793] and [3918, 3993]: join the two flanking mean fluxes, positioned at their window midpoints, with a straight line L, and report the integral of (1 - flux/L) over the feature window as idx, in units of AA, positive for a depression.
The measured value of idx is 7.6 AA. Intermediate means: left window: 36.2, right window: 29.3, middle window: 27.1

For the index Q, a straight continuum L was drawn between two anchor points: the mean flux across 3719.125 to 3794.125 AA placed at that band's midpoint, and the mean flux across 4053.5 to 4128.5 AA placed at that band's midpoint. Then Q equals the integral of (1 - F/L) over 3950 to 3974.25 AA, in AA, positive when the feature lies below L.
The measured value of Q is 8.4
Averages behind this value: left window 32.1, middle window 26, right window 44.8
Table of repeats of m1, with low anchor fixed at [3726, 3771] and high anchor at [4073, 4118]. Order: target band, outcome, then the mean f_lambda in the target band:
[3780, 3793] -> -2.77 AA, 38.3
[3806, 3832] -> 1.80 AA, 30.6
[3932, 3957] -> 7.51 AA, 27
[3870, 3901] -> 2.87 AA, 32.5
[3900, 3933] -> 4.62 AA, 31.9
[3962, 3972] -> 6.14 AA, 15.2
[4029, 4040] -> -0.84 AA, 45.5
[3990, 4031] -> -4.45 AA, 45.8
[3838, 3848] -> 1.46 AA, 29.1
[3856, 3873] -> 0.28 AA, 34.3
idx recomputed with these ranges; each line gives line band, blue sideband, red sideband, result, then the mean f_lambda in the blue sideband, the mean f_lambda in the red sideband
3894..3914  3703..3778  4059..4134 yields 0.4 AA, 30.2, 44.8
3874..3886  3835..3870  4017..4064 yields 0.7 AA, 32.1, 45.1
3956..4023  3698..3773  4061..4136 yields 4.3 AA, 29.8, 44.8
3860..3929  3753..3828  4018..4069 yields 8.8 AA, 34.8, 45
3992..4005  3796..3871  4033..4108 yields -1.4 AA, 31.4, 44.4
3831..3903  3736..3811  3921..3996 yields 0.6 AA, 34.2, 29.8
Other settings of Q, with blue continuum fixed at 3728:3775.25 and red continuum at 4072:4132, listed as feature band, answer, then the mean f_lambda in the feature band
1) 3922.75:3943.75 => 9.5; 20.9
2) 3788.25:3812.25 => -3.2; 36.8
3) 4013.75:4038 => -2.3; 45.9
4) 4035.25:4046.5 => -0.8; 45.5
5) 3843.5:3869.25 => -0.1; 35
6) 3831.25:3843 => 4.5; 20.9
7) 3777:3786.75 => -2.9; 41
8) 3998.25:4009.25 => -0.9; 44.6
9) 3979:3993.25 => -1.1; 43.4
